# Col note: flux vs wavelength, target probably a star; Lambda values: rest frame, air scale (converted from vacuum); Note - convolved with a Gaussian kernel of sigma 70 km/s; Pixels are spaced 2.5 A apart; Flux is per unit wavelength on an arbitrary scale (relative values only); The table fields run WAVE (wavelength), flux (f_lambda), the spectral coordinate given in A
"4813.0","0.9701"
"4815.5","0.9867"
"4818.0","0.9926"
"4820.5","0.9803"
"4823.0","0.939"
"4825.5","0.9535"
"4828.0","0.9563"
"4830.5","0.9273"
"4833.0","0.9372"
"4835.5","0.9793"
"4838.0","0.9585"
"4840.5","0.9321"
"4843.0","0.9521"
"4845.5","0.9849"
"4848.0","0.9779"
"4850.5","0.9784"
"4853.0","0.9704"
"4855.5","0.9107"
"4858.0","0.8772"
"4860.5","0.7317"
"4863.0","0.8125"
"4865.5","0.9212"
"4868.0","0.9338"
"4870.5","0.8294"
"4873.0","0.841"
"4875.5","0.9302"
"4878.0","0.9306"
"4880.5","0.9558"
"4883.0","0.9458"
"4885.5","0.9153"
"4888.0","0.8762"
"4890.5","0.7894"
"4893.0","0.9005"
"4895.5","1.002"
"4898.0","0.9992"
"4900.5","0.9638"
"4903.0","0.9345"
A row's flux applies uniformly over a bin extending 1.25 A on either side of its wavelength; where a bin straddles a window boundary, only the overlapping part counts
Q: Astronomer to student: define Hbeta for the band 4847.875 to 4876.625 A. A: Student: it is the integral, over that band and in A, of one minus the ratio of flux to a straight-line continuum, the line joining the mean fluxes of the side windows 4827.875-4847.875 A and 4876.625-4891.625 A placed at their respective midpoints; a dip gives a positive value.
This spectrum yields 1.2 A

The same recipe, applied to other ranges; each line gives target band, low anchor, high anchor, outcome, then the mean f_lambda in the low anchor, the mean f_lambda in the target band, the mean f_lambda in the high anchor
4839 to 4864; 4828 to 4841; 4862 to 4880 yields 0.2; 0.949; 0.914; 0.889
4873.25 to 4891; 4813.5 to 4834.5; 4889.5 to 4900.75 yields 0.6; 0.96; 0.907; 0.931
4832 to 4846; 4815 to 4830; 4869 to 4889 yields -0.1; 0.965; 0.956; 0.904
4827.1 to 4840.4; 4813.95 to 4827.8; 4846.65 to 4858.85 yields 0.1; 0.969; 0.95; 0.945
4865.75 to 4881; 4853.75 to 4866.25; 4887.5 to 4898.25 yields -0.5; 0.853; 0.902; 0.908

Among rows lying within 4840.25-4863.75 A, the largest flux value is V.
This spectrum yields 0.9849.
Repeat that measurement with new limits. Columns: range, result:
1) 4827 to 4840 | 0.9793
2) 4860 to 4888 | 0.9558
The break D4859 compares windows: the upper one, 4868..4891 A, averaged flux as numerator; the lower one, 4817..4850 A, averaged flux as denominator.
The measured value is 0.93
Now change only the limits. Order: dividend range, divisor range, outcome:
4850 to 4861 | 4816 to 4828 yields 0.93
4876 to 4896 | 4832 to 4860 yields 0.96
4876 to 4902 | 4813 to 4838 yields 0.96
